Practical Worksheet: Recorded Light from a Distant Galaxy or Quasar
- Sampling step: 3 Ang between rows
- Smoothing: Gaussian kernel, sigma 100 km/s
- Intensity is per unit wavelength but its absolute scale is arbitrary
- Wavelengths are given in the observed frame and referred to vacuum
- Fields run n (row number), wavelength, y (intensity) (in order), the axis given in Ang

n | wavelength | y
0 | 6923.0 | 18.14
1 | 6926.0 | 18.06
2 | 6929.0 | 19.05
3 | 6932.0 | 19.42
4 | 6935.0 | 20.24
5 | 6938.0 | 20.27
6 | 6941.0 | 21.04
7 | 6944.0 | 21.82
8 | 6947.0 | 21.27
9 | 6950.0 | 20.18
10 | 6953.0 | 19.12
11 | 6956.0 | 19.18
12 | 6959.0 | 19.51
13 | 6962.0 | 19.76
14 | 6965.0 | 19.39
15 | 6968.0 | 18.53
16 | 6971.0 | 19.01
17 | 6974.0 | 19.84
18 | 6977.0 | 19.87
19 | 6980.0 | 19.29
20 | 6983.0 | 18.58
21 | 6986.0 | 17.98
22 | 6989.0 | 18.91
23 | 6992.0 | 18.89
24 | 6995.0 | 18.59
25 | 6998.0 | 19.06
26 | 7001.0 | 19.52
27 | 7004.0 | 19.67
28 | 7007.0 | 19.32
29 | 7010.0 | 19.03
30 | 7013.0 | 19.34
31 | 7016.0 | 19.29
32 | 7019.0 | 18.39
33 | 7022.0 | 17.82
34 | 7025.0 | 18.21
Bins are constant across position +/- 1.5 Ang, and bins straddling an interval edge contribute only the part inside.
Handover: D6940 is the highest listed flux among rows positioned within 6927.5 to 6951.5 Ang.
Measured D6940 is 21.82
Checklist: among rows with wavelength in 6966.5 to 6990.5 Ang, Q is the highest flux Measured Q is 19.87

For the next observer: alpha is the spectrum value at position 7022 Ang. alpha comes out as 17.82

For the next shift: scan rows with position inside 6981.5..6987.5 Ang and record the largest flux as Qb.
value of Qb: 18.58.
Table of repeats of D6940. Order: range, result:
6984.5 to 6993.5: 18.91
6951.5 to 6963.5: 19.76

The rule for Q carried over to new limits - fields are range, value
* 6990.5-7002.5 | 19.52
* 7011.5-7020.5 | 19.34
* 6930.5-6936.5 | 20.24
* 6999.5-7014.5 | 19.67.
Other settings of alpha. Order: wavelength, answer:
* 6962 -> 19.76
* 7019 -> 18.39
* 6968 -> 18.53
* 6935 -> 20.24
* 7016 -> 19.29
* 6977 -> 19.87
